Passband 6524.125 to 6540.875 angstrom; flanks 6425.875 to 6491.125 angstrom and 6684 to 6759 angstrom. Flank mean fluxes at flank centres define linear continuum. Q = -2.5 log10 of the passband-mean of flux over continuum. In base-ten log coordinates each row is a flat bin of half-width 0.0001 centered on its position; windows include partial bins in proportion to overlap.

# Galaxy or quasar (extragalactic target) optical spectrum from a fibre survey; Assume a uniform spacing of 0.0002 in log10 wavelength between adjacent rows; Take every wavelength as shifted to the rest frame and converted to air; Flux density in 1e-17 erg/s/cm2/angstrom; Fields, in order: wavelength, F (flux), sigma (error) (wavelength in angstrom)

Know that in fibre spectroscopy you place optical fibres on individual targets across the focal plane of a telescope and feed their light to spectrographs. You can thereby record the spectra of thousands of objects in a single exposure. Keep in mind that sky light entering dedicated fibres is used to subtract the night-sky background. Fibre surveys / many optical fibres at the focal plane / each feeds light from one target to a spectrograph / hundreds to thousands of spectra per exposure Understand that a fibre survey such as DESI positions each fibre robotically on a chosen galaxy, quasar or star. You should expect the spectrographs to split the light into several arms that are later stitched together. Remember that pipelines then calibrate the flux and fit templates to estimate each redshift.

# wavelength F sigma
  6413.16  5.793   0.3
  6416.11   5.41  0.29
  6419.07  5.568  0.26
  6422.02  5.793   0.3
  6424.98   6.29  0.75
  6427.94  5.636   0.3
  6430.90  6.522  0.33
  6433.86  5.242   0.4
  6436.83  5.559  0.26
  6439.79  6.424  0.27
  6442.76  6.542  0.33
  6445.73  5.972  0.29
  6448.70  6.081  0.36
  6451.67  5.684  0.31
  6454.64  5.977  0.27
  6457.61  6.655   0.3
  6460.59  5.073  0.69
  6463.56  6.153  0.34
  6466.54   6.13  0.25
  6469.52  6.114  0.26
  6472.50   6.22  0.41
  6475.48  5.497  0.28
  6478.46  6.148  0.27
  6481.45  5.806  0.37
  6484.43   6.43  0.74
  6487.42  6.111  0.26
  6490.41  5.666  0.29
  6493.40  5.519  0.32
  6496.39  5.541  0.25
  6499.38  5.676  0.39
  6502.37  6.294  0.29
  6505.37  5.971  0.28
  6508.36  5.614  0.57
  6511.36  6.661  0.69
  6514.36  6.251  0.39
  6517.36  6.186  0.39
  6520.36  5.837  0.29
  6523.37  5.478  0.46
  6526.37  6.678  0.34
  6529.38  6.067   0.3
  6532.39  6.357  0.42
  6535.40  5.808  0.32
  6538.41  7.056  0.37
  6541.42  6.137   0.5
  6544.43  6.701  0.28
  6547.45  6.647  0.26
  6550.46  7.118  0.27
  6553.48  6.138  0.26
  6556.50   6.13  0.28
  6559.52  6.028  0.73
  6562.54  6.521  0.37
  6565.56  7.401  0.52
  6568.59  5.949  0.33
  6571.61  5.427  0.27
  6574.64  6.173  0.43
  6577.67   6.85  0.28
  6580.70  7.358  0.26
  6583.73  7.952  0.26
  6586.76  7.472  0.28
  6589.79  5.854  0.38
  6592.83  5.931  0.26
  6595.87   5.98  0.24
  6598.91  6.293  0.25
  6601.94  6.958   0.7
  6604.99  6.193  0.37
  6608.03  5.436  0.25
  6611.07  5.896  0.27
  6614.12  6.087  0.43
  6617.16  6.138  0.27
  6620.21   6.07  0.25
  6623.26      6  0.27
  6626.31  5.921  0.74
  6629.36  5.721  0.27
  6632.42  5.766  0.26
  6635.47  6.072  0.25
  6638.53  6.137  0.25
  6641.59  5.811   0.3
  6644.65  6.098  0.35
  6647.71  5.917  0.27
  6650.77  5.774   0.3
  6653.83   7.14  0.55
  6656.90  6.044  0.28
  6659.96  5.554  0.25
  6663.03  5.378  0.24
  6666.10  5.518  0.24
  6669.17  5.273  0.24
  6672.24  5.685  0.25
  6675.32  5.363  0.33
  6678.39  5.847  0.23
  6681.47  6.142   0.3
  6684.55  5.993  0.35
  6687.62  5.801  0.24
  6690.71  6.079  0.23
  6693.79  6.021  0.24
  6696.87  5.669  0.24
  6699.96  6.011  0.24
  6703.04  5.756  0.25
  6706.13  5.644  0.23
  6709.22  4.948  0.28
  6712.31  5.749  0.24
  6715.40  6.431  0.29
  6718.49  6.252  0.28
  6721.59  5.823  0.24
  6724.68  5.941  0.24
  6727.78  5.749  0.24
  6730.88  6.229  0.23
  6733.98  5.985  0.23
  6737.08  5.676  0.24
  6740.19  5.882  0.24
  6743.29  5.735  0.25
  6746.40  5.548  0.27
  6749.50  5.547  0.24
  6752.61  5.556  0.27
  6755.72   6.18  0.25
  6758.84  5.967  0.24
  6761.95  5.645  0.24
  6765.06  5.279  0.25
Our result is -0.07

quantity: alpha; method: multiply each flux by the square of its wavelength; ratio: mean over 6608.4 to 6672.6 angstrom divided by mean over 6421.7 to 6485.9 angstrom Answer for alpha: 1.04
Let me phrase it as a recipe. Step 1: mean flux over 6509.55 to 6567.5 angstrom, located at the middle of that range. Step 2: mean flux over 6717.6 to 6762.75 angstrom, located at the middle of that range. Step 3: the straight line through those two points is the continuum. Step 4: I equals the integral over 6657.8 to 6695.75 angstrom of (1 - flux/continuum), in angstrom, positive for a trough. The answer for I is 1.8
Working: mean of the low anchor 6.37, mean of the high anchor 5.84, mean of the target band 5.73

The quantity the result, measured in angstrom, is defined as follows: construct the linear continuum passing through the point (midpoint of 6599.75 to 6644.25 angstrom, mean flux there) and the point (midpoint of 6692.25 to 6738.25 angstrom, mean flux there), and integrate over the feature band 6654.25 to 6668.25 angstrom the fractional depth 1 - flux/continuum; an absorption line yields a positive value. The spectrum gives 0.5 angstrom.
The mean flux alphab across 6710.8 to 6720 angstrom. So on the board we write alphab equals 6.15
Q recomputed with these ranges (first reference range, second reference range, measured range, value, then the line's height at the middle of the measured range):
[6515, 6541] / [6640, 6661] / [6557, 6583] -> -0.06 mag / 6.14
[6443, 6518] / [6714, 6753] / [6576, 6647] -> -0.06 mag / 5.93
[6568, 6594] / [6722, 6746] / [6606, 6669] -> 0.07 mag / 6.32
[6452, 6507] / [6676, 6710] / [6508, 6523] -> -0.03 mag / 5.92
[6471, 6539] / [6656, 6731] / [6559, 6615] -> -0.09 mag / 5.92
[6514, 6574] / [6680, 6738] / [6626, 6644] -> 0.03 mag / 6.07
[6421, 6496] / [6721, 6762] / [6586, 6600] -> -0.06 mag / 5.9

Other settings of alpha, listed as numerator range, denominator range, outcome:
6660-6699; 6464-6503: 1.02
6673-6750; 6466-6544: 1.03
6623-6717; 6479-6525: 1.03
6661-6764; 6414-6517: 1.05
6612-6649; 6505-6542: 1.00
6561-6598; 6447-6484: 1.14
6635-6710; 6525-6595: 0.93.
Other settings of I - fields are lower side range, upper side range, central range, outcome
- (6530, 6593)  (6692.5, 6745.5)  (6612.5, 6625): 0.42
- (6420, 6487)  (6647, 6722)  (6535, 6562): -2.36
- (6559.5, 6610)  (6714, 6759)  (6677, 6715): 1.41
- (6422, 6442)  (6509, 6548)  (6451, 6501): 1.54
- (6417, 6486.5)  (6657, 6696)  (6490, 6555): -2.93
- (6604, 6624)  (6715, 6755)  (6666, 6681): 0.85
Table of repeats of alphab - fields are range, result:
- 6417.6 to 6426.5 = 5.89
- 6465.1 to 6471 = 6.12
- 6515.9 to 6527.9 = 6.04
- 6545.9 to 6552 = 6.88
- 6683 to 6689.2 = 5.9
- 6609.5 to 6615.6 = 5.99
